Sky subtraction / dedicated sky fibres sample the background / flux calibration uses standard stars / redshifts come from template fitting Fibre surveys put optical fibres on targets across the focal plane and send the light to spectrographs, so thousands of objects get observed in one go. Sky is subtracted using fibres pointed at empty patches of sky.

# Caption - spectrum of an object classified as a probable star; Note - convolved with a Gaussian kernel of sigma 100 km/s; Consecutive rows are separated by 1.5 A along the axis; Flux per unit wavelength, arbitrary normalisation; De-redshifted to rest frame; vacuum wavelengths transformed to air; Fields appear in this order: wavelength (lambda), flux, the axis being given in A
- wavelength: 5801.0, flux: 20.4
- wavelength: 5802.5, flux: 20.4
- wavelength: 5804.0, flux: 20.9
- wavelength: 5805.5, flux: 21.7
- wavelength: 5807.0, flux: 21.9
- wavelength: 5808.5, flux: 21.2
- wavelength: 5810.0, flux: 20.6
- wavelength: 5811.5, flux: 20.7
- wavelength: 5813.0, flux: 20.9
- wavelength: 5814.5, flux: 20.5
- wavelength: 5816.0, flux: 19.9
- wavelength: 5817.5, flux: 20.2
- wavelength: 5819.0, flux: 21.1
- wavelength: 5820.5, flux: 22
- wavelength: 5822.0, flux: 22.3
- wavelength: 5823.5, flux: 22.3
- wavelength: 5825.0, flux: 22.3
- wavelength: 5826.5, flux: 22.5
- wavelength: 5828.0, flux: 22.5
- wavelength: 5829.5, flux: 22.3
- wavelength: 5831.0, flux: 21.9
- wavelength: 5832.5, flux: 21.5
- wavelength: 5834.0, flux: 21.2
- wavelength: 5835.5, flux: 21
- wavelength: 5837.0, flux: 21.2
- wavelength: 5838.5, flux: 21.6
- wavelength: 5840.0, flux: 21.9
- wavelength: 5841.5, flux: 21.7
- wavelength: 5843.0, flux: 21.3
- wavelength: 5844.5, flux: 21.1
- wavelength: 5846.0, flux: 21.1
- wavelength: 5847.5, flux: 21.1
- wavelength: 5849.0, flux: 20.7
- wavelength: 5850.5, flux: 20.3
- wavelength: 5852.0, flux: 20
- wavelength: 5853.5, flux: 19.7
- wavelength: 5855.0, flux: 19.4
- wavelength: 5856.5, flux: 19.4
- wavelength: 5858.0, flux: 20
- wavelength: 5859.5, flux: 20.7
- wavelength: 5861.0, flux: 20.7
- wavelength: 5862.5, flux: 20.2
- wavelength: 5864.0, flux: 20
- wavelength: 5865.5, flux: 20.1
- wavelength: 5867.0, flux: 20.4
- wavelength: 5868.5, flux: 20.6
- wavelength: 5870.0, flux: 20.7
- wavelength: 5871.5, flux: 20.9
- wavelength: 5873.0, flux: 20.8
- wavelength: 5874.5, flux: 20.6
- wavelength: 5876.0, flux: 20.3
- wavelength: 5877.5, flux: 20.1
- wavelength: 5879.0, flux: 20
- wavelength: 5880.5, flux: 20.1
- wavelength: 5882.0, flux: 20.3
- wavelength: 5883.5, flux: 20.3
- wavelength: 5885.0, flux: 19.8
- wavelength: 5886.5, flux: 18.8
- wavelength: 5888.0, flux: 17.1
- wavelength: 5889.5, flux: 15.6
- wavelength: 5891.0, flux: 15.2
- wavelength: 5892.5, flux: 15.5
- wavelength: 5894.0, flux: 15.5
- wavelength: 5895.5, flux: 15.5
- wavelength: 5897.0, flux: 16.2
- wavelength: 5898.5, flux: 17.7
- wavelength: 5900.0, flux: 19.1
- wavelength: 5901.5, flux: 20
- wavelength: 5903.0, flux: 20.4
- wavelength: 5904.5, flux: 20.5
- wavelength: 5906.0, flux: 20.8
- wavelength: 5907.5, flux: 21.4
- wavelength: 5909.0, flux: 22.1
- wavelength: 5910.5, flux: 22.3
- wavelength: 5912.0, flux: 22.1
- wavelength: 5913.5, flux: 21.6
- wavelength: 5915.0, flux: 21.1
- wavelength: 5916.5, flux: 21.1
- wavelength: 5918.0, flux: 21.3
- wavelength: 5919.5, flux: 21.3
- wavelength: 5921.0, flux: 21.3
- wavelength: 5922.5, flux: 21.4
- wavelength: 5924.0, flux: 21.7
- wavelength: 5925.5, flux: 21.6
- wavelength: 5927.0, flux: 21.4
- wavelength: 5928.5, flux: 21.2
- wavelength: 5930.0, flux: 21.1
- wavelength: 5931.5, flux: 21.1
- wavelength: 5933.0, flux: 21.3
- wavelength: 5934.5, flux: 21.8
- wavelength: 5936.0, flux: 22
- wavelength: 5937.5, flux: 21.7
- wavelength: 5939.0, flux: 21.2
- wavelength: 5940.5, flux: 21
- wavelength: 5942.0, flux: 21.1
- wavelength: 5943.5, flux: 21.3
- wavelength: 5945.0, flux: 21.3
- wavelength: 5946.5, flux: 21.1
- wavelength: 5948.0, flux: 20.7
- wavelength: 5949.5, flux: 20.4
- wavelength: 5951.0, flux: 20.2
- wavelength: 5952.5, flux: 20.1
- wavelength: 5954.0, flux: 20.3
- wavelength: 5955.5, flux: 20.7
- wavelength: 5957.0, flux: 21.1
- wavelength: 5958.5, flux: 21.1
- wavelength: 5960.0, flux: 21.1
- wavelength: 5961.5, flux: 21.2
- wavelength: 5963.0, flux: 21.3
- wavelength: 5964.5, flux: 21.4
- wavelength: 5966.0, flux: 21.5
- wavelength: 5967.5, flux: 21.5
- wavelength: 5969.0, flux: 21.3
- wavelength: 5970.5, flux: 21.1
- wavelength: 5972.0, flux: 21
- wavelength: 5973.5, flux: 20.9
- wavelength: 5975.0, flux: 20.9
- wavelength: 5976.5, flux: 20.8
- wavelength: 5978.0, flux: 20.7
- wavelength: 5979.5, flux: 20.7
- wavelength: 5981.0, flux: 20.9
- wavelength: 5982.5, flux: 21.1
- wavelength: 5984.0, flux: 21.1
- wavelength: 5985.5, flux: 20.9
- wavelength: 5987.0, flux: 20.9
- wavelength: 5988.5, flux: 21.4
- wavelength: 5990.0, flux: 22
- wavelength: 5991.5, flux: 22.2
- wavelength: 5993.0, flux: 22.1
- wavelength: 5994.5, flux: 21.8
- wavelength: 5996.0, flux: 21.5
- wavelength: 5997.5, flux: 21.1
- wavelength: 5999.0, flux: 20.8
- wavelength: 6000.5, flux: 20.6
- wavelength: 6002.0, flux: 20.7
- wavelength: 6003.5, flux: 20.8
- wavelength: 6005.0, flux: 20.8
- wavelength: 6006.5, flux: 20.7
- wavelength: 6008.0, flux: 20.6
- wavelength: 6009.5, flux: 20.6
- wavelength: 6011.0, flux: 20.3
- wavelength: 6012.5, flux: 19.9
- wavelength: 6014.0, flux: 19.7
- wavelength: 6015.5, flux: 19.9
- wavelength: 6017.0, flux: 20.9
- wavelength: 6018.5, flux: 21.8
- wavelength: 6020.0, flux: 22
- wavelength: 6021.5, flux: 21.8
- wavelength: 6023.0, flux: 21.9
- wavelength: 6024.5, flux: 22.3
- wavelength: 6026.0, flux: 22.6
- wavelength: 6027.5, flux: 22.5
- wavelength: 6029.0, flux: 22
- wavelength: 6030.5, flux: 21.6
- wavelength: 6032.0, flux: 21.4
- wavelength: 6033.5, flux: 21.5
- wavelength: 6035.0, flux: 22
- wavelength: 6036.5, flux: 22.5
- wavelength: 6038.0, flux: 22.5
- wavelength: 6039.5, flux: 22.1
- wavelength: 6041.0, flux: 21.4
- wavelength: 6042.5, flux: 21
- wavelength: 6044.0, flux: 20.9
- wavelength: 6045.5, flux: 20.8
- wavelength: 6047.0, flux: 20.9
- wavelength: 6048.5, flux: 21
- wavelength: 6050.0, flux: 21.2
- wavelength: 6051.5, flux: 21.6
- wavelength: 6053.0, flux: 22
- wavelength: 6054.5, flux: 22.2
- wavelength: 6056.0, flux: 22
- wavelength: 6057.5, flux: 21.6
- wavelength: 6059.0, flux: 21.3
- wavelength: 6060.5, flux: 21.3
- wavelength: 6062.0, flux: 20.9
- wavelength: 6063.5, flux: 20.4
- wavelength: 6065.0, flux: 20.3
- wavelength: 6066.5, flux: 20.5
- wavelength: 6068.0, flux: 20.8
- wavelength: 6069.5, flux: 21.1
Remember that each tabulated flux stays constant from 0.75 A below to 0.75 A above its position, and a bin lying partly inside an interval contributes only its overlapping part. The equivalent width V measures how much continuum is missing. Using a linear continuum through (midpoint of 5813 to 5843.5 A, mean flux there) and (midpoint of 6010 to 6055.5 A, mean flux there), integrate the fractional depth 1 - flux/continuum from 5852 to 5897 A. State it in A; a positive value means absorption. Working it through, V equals 4.84 A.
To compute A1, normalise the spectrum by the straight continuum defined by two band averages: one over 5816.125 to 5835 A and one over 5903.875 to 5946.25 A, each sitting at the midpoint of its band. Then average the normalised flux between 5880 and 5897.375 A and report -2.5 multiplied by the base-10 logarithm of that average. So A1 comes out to 0.23 mag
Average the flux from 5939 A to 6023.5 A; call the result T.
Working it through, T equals 21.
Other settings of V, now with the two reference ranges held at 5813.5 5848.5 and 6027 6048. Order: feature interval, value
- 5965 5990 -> 0.6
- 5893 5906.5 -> 2.0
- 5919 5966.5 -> 0.9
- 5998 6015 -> 0.9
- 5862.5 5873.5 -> 0.5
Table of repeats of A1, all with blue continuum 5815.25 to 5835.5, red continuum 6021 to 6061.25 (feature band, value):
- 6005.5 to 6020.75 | 0.054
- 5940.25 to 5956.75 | 0.048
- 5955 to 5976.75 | 0.028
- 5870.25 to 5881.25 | 0.065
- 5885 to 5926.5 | 0.111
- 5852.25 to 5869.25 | 0.081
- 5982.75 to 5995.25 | 0.008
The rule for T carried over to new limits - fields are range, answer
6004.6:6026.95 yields 21.1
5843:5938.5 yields 20.2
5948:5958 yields 20.5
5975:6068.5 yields 21.3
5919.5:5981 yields 21.1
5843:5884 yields 20.4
